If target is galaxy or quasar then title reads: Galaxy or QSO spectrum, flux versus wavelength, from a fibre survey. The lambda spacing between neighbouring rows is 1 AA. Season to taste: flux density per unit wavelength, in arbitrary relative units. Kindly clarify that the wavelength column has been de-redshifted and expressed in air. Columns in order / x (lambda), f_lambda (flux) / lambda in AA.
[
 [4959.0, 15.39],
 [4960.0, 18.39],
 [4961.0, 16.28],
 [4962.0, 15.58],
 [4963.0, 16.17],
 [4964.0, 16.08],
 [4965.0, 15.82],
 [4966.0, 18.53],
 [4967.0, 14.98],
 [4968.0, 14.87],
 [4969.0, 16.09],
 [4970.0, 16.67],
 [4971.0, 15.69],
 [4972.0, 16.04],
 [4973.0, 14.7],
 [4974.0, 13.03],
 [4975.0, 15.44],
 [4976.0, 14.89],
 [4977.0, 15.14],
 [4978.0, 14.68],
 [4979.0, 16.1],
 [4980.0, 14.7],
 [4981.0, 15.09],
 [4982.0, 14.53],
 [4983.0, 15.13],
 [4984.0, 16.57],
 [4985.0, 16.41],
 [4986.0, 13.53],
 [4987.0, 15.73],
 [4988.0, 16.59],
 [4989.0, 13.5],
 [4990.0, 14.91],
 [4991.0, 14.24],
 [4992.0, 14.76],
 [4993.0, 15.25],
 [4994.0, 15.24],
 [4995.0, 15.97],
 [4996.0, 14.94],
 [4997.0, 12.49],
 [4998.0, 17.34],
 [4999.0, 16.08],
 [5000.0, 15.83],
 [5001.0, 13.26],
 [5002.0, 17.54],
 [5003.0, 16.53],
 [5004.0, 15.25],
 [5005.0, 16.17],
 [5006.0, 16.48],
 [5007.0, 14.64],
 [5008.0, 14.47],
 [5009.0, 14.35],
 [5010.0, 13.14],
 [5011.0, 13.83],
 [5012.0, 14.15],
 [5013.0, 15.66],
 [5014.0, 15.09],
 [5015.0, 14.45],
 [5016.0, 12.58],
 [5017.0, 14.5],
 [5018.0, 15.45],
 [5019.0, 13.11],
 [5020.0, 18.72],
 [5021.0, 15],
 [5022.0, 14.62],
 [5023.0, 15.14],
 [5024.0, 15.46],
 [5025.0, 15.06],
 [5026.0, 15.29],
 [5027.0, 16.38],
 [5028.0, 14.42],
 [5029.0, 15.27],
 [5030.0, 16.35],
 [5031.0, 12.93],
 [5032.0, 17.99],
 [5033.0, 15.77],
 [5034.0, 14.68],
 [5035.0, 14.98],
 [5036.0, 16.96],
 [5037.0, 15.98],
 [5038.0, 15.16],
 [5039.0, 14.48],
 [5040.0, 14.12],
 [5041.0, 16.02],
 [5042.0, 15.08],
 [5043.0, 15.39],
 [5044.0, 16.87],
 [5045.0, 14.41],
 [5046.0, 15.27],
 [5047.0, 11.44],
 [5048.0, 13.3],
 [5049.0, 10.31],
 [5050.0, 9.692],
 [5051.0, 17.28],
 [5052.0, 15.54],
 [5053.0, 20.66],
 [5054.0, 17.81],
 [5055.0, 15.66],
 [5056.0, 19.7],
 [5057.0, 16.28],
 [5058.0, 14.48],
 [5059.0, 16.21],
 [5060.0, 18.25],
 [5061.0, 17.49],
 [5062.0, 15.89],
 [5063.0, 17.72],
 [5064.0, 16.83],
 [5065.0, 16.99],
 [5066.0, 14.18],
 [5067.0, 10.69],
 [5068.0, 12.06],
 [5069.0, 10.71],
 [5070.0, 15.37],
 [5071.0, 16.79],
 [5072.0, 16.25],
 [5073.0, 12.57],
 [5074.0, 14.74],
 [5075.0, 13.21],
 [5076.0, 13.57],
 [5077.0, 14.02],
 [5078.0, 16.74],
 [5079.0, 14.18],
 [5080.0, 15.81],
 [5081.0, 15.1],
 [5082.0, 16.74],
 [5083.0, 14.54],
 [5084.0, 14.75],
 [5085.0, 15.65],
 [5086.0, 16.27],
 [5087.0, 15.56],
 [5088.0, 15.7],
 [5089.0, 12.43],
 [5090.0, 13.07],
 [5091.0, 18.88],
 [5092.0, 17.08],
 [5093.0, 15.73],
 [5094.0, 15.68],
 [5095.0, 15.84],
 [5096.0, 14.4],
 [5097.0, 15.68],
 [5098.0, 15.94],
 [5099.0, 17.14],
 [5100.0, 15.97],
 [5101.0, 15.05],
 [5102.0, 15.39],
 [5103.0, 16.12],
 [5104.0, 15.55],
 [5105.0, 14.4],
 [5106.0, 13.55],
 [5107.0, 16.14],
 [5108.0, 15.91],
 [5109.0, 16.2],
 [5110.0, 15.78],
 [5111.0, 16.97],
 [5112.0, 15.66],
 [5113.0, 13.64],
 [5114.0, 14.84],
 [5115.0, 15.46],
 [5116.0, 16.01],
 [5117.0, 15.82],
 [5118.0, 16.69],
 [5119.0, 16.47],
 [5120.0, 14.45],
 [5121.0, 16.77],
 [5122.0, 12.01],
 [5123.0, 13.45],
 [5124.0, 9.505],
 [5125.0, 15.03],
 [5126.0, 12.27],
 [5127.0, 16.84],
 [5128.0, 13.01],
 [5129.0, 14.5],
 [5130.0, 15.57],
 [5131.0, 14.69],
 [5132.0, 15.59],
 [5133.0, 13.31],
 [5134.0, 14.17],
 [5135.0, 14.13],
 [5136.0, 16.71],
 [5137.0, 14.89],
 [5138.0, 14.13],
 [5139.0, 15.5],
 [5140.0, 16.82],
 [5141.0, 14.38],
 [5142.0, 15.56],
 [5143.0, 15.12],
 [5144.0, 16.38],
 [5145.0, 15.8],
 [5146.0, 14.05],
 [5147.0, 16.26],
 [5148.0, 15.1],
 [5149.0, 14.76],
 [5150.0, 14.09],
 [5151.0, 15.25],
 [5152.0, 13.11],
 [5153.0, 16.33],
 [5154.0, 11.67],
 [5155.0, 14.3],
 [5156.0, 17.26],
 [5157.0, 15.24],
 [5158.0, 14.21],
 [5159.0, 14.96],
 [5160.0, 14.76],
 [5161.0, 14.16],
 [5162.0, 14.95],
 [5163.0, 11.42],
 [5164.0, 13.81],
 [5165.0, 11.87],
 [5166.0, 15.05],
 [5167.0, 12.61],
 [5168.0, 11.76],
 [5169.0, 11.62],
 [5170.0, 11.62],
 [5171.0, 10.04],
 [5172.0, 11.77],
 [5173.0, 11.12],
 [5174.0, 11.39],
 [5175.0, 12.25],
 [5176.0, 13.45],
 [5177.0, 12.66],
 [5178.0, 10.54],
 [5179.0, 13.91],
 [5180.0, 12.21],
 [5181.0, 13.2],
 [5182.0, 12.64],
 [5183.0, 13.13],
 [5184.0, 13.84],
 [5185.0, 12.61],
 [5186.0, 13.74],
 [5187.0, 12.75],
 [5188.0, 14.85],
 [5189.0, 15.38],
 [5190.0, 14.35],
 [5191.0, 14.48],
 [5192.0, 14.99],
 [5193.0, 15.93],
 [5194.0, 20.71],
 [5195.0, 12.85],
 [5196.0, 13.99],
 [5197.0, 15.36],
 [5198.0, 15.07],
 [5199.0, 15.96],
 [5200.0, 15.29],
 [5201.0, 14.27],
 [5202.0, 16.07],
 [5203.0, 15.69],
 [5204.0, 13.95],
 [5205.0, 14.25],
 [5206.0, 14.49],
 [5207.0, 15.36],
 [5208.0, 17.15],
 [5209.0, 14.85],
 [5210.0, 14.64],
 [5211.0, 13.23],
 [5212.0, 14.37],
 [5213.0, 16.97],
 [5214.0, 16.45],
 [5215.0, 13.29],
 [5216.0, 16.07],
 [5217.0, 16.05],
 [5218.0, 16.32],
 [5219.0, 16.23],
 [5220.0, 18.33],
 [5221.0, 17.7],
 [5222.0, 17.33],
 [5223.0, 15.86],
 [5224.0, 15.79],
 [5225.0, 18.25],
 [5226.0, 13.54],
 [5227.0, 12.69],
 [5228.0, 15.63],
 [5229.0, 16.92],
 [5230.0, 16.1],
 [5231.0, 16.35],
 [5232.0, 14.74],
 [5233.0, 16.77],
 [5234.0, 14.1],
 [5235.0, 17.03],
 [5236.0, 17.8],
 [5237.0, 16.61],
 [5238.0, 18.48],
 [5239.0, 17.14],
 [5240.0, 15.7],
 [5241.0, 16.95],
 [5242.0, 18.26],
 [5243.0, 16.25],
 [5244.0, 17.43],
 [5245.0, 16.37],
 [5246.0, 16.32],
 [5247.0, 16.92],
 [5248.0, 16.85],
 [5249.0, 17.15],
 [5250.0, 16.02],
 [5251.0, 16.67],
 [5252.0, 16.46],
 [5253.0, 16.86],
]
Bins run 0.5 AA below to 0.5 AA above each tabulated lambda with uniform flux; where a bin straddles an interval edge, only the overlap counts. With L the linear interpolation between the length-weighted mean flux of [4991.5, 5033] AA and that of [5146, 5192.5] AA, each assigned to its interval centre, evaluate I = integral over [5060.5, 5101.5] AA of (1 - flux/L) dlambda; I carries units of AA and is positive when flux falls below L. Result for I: -2.16 AA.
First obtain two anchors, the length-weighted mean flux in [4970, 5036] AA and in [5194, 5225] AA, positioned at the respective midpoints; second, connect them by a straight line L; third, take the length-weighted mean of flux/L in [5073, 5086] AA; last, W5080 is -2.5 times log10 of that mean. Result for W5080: 0.03 mag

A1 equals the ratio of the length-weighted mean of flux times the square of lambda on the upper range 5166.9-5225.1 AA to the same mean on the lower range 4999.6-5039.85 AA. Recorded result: 1.0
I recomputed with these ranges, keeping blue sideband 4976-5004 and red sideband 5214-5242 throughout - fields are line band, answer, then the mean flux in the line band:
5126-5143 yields 1.0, 14.9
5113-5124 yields 0.6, 14.9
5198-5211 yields 0.9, 15.1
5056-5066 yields -0.7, 16.7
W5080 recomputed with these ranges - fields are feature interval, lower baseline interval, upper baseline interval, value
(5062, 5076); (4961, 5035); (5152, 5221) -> 0.028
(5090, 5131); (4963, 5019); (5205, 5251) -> 0.029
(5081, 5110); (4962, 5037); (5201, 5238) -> -0.004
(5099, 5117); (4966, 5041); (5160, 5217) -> -0.073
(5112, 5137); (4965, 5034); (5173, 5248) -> 0.042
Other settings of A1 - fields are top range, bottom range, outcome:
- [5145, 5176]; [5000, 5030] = 0.95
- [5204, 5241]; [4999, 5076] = 1.13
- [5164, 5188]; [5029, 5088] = 0.86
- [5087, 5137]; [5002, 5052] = 1.05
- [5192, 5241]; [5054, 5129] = 1.09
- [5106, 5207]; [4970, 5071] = 1.00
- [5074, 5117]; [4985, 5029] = 1.06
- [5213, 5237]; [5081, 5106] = 1.09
